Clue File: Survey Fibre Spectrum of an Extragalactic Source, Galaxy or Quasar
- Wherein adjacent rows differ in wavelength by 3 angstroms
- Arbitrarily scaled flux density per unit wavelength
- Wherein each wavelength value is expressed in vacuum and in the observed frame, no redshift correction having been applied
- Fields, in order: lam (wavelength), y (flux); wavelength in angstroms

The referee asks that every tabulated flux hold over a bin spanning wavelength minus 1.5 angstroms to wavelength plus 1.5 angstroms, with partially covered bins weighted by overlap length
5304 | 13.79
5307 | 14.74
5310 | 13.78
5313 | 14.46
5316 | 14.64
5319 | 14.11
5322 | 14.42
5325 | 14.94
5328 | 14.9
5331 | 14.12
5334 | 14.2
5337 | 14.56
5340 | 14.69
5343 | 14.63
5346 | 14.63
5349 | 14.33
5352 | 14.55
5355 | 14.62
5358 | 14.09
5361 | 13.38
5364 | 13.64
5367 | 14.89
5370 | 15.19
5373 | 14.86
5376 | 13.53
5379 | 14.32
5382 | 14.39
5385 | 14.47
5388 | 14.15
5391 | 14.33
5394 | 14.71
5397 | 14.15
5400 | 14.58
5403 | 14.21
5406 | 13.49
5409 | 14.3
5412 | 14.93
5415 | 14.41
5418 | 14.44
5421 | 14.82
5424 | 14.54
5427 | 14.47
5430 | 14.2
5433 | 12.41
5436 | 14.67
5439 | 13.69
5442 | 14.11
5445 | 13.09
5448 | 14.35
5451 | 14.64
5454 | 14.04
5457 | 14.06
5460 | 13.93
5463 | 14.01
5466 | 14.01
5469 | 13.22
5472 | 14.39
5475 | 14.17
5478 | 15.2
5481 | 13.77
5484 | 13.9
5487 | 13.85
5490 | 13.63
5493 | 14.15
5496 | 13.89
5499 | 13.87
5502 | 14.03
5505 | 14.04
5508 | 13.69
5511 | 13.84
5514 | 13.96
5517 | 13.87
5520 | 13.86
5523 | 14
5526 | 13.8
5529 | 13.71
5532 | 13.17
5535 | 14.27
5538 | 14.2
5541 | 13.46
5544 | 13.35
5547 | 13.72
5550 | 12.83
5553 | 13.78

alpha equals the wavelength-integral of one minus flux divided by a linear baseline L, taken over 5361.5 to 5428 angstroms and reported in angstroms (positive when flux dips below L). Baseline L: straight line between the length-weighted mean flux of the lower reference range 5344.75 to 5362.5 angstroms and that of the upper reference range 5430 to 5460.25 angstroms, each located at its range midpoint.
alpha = -1.3 angstroms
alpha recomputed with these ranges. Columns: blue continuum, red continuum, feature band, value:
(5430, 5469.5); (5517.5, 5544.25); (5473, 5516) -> -0.5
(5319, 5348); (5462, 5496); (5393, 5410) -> 0.1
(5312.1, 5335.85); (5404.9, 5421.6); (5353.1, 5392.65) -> 0.4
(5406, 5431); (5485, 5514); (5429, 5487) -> 0.8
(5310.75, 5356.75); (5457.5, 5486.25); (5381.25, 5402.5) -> -0.1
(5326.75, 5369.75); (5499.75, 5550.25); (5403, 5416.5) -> -0.1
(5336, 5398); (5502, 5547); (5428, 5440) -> 0.3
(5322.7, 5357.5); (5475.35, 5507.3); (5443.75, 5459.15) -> 0.1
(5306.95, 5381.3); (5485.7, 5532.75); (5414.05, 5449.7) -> 0.0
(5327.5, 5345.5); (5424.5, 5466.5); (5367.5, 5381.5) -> -0.2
